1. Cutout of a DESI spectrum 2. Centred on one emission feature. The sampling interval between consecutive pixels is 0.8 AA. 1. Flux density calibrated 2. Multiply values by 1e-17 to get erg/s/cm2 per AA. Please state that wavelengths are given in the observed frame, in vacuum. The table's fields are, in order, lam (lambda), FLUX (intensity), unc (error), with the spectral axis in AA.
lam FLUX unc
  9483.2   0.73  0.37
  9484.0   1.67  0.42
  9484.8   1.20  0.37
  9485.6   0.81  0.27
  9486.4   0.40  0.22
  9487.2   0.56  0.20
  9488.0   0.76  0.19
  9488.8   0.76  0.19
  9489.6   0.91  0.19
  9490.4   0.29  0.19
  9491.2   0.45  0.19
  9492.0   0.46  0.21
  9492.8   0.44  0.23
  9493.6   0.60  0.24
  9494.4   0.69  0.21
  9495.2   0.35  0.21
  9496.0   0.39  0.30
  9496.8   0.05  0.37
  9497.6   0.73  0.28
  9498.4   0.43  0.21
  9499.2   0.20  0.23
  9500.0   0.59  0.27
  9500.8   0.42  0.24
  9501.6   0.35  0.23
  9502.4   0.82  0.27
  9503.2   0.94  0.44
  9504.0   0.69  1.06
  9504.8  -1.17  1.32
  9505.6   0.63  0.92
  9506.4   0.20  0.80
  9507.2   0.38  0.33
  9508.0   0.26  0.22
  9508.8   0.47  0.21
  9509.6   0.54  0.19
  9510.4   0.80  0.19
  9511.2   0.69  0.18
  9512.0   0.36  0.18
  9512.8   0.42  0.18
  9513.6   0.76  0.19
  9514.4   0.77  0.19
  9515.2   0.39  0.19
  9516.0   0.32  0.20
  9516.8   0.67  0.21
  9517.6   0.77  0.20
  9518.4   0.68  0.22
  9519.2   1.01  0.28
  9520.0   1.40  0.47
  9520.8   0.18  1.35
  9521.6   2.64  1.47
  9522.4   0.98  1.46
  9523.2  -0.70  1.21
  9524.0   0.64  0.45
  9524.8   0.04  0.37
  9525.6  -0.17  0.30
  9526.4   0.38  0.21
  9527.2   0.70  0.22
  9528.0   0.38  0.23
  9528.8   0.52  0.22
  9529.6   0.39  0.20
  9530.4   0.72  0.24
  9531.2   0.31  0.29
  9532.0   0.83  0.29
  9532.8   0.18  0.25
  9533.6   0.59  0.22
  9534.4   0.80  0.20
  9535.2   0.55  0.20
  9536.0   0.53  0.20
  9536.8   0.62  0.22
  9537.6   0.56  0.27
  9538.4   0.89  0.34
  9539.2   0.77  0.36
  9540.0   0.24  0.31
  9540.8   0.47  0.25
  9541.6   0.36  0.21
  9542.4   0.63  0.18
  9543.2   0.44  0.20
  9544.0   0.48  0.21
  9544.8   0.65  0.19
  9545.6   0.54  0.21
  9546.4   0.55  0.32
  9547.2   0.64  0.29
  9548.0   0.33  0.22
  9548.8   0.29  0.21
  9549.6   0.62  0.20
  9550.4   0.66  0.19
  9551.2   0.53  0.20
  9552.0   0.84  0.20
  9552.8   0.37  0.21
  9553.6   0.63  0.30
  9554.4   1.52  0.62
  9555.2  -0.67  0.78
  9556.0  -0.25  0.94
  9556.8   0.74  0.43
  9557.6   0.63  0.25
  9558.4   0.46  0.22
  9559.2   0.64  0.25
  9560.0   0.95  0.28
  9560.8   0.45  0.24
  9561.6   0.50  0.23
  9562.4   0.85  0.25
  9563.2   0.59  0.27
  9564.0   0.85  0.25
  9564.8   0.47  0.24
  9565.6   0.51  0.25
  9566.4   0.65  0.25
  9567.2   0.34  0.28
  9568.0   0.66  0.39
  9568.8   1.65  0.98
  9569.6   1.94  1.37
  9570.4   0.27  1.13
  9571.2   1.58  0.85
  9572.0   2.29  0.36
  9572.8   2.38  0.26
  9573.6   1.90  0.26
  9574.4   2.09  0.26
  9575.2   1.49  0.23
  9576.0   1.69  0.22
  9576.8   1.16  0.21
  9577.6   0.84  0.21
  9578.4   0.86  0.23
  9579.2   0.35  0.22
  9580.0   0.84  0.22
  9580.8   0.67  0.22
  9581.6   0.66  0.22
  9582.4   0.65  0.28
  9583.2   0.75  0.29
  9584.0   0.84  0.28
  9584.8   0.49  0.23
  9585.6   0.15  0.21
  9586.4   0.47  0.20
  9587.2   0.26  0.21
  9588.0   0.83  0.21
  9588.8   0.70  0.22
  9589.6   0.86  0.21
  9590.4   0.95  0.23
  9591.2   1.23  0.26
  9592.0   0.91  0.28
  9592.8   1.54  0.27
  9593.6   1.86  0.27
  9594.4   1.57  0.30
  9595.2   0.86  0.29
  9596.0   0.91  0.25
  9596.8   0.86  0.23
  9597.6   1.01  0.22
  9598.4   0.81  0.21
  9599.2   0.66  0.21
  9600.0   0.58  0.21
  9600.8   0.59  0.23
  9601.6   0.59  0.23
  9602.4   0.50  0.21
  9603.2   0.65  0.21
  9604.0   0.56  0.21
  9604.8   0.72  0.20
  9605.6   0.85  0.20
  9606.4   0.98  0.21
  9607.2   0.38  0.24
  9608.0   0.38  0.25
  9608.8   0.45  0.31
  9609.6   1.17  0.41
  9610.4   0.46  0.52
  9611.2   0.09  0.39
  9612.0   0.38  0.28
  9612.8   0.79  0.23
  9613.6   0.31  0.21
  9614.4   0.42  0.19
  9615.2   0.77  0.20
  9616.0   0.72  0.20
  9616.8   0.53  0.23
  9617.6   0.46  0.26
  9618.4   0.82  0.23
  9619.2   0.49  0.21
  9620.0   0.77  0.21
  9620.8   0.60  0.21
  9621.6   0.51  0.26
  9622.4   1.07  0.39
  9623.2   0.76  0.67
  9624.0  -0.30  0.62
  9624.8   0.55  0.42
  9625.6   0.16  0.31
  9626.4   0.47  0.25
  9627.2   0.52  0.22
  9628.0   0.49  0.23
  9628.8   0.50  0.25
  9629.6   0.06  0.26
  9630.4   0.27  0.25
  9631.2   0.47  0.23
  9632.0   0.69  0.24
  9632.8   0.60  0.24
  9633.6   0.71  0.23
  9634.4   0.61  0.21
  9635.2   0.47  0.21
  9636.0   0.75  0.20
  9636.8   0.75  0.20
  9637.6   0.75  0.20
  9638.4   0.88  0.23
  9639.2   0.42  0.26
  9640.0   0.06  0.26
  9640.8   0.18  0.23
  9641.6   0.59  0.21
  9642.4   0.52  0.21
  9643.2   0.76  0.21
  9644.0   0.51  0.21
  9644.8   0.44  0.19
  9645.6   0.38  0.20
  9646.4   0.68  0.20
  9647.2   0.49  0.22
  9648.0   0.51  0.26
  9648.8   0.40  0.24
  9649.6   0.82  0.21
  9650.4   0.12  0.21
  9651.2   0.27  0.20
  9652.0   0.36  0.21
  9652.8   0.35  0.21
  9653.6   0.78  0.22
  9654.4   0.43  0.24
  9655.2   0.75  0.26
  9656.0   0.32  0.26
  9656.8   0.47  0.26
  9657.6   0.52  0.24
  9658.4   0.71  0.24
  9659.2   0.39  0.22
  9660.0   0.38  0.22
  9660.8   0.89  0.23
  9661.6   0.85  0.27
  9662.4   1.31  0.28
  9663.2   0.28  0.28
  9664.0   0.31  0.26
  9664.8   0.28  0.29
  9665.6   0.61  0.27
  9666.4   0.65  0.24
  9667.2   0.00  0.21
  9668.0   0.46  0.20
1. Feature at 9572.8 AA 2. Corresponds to [S II] 6716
